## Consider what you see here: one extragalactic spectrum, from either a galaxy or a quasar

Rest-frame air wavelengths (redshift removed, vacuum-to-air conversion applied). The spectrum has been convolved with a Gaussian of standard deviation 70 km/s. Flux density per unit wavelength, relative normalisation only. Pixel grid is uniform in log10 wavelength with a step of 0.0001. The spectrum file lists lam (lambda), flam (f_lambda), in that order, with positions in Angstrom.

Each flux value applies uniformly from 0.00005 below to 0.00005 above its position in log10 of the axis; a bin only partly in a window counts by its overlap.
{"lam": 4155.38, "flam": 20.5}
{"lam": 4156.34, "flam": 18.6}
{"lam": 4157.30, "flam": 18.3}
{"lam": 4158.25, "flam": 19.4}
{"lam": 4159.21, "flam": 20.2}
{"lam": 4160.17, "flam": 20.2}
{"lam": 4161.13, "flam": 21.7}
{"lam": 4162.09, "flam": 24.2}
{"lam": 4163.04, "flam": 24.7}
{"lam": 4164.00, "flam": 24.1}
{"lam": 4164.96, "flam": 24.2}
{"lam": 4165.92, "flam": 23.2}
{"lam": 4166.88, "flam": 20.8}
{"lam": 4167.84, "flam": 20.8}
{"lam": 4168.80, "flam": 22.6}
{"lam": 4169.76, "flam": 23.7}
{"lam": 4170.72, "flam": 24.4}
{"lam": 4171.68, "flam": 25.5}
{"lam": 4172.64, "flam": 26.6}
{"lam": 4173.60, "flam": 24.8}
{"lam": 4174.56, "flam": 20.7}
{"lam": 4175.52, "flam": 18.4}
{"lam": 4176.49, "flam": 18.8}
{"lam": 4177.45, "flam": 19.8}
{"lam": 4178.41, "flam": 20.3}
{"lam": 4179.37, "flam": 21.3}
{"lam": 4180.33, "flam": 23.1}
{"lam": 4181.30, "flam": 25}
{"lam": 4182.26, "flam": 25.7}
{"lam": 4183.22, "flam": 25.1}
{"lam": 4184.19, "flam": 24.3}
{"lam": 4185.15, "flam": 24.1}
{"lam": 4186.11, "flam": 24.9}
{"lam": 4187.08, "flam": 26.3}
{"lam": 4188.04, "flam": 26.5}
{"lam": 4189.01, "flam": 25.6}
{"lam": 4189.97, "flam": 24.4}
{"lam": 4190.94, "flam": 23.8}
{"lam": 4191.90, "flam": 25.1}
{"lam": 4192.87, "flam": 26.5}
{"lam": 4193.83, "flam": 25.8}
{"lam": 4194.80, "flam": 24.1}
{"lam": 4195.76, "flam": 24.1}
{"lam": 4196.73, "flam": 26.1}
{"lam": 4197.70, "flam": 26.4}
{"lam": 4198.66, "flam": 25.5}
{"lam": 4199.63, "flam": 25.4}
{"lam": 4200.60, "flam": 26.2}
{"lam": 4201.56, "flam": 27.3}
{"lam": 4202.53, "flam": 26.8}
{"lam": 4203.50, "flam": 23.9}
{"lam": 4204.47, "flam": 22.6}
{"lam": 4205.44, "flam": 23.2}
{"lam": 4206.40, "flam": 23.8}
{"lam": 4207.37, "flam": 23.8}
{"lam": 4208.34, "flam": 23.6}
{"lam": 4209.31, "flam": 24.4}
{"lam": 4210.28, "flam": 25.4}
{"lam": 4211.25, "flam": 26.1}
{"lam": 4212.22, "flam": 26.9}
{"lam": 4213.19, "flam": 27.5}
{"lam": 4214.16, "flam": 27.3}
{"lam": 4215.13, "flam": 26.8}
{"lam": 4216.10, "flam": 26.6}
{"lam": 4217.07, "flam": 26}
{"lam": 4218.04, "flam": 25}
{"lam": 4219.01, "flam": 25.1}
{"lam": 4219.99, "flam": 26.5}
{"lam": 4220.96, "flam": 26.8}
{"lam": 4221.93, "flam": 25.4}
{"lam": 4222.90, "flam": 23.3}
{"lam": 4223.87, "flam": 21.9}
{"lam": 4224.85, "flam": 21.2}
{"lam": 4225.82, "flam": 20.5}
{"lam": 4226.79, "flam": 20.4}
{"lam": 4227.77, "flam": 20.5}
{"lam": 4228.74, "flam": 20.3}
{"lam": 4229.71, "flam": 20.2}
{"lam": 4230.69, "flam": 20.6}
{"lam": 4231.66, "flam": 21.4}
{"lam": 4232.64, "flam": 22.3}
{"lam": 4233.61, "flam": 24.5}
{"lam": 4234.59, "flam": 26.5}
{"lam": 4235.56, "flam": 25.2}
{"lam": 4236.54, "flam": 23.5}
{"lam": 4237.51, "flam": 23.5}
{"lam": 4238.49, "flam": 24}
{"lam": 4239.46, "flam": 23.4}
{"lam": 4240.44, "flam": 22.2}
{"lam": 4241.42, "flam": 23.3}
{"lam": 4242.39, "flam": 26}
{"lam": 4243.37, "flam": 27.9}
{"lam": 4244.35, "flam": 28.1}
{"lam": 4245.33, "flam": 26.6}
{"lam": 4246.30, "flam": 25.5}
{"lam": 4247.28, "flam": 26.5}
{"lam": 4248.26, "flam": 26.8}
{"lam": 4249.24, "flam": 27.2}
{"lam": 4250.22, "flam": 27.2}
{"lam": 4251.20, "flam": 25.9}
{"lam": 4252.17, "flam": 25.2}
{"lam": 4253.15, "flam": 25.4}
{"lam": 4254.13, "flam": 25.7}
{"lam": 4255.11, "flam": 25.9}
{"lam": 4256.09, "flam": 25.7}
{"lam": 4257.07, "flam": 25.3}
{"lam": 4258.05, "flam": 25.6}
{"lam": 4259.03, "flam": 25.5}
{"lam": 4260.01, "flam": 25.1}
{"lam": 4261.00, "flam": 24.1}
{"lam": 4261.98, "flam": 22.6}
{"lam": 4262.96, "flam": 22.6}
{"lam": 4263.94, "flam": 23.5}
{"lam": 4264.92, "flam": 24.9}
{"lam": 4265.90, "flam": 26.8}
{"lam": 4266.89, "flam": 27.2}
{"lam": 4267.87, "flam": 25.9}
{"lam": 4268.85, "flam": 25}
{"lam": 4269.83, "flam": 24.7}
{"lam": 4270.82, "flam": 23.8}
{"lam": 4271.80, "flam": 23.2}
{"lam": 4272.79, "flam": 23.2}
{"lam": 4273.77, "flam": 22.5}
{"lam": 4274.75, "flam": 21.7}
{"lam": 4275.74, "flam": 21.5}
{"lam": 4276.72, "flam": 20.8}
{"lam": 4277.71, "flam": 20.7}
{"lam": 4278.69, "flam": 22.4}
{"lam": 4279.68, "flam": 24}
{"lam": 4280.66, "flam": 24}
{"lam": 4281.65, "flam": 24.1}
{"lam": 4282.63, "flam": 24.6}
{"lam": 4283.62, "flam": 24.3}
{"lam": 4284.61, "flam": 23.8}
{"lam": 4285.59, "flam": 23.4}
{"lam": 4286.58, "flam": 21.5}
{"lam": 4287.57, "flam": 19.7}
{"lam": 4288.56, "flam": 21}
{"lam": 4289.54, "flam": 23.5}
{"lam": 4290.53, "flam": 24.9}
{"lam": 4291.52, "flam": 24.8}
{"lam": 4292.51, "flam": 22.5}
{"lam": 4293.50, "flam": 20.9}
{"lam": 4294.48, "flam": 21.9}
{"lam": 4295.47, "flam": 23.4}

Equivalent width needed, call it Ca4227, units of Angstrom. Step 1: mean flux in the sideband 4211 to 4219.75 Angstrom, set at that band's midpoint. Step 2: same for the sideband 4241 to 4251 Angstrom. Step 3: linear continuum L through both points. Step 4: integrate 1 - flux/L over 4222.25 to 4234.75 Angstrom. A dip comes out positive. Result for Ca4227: 2.2 Angstrom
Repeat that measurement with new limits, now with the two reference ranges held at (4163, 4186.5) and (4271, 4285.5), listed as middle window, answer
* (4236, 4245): -0.7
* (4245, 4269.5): -2.7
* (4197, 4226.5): -2.6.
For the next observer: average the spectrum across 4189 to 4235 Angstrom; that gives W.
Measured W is 24.4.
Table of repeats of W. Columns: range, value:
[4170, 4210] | 24.2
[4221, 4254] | 24.1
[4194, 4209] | 24.9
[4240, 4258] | 25.9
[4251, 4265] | 24.9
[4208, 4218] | 26.1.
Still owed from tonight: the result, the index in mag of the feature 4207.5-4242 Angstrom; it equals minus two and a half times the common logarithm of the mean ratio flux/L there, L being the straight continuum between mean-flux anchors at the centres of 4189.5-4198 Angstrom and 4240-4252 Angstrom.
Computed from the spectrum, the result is 0.08 mag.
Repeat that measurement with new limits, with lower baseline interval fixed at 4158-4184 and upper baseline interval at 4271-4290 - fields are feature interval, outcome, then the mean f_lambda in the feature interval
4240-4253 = -0.15 mag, 26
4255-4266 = -0.09 mag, 24.7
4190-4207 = -0.11 mag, 25.1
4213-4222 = -0.16 mag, 26.3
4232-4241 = -0.06 mag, 23.8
